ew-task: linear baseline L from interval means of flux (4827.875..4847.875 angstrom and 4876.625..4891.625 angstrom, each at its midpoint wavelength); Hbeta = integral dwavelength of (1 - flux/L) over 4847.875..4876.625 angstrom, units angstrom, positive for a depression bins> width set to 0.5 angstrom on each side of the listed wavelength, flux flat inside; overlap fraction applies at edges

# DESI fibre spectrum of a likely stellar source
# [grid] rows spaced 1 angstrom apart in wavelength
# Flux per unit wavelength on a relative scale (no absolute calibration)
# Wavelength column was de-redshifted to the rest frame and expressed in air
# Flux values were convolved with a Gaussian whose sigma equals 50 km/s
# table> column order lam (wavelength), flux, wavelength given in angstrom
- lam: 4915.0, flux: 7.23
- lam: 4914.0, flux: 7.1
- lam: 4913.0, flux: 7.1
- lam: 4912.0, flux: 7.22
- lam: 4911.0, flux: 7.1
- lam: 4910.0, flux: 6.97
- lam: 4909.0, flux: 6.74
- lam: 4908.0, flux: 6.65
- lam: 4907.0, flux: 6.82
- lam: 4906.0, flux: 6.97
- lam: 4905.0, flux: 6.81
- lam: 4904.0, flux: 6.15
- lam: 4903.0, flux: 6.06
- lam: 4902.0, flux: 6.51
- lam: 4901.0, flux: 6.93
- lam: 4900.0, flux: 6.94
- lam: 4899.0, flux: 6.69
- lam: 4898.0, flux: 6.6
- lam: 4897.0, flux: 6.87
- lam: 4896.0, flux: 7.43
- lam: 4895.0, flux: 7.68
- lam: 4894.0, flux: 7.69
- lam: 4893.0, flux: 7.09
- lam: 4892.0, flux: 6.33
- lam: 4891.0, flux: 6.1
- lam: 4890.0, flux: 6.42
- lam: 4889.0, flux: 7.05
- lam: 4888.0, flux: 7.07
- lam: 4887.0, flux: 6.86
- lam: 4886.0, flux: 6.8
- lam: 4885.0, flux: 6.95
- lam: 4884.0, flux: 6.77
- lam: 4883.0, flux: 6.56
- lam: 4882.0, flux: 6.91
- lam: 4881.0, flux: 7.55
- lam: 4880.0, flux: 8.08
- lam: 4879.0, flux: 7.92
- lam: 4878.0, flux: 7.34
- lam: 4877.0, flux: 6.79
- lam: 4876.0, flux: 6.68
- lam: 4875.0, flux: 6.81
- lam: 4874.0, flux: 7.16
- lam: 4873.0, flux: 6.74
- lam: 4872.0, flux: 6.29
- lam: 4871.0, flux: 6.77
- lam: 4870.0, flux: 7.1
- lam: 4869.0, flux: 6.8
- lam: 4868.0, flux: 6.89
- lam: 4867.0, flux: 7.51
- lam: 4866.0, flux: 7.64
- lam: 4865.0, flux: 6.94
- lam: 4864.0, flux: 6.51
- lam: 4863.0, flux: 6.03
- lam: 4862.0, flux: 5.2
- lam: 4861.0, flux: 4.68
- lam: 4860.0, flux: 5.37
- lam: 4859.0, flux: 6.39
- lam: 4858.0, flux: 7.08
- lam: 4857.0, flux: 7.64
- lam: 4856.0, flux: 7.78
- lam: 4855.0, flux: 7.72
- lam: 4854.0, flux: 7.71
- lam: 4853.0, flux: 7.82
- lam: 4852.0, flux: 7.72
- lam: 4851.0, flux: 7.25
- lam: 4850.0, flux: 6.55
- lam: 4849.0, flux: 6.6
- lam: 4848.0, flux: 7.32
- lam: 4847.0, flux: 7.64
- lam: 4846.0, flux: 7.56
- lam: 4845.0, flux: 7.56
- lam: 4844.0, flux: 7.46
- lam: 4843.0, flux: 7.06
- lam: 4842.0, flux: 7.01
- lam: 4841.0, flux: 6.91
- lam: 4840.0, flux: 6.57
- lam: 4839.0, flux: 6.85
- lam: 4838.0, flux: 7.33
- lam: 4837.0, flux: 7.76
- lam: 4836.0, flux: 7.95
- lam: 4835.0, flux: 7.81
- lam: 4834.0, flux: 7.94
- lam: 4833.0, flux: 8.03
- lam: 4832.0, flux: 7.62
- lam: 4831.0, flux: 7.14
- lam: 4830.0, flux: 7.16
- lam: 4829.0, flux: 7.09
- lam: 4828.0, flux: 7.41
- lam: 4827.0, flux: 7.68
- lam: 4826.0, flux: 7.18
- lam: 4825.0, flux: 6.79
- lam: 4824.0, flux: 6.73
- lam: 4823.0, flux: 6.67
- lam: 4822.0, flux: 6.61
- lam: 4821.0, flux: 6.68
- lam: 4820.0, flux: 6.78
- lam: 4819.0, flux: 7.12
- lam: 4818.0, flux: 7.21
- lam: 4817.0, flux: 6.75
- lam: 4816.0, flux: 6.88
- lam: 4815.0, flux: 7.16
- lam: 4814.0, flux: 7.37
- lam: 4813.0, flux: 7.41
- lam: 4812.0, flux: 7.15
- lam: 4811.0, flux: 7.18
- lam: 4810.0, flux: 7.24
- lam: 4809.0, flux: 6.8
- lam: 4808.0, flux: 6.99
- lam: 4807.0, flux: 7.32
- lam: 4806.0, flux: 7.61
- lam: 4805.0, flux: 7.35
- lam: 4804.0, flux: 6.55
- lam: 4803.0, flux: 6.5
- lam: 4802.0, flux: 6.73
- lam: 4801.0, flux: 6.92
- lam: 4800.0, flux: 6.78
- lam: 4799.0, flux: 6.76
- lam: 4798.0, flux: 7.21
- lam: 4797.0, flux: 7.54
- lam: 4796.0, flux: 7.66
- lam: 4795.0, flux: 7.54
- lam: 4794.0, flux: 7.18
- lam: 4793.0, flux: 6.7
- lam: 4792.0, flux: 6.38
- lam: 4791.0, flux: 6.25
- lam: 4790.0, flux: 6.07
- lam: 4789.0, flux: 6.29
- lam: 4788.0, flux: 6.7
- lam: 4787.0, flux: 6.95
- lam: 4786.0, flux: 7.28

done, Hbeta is 1.4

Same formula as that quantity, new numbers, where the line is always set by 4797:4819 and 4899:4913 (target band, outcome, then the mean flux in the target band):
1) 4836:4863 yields -0.3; 7.02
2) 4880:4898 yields -0.4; 6.97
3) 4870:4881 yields -0.4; 7.08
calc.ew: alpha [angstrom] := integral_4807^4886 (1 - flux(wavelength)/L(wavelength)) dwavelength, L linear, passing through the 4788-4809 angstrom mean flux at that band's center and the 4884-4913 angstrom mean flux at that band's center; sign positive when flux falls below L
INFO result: -2.27 angstrom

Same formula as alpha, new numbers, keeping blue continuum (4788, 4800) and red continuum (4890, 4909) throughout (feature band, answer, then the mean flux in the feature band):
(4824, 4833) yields -0.58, 7.27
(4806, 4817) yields -0.49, 7.15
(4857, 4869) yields 0.63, 6.45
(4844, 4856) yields -1.06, 7.42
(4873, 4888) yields -0.61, 7.07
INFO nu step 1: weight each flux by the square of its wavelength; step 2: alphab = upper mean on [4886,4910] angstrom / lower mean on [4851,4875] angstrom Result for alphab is 1.01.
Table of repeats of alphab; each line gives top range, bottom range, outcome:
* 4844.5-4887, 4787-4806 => 1.05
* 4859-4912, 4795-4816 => 0.99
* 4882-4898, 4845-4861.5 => 0.99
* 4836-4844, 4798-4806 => 1.06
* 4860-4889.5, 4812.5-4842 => 0.97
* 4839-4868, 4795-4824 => 1.01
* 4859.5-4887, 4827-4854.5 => 0.93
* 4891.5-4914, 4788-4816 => 1.03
